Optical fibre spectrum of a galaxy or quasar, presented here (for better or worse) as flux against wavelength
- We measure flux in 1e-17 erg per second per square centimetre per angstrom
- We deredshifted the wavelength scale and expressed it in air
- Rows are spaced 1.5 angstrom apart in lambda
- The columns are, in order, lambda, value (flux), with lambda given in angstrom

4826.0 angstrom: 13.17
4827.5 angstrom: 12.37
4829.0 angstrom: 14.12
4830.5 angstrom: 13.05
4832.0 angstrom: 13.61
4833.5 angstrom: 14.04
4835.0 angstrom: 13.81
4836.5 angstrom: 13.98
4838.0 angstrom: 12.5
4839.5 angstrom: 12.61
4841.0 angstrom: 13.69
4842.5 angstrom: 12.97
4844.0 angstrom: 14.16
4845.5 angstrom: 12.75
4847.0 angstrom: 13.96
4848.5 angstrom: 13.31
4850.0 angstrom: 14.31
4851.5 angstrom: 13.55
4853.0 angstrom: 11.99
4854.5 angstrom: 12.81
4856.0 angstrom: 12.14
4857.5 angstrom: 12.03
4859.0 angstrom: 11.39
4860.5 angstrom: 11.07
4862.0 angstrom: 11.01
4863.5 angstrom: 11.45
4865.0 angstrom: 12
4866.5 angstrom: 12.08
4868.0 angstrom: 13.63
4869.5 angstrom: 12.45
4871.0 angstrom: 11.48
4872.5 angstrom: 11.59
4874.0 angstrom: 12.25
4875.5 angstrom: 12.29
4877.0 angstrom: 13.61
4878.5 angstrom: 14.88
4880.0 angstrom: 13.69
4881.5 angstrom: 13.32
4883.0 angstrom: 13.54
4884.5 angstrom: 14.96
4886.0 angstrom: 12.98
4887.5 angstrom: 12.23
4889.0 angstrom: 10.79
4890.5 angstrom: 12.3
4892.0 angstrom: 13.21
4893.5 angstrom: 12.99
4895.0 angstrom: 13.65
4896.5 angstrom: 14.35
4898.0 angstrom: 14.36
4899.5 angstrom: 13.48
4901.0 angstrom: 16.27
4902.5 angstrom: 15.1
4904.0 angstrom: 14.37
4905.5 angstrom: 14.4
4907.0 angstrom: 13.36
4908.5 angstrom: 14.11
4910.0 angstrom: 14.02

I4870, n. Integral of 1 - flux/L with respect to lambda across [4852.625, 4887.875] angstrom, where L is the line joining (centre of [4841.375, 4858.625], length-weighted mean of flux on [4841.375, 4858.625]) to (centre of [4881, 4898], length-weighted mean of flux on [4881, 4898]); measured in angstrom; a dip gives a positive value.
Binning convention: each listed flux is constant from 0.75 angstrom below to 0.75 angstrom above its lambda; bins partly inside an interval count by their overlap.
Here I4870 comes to 1.5 angstrom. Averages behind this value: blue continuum 13.1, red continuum 13.2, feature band 12.5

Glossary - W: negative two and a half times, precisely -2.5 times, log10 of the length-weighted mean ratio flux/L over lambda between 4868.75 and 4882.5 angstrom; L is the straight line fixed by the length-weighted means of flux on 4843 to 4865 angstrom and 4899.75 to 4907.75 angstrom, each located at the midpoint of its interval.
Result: 0.05 mag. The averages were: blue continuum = 12.6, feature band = 12.9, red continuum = 14.6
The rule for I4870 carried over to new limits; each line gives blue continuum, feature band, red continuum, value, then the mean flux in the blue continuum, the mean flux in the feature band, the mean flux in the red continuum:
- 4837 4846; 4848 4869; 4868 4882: 1.1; 13.1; 12.3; 12.9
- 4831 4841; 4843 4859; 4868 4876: -0.1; 13.4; 13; 12.2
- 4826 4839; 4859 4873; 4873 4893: 1.4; 13.4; 11.8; 13.1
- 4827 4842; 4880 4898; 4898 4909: 1.3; 13.4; 13.2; 14.4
